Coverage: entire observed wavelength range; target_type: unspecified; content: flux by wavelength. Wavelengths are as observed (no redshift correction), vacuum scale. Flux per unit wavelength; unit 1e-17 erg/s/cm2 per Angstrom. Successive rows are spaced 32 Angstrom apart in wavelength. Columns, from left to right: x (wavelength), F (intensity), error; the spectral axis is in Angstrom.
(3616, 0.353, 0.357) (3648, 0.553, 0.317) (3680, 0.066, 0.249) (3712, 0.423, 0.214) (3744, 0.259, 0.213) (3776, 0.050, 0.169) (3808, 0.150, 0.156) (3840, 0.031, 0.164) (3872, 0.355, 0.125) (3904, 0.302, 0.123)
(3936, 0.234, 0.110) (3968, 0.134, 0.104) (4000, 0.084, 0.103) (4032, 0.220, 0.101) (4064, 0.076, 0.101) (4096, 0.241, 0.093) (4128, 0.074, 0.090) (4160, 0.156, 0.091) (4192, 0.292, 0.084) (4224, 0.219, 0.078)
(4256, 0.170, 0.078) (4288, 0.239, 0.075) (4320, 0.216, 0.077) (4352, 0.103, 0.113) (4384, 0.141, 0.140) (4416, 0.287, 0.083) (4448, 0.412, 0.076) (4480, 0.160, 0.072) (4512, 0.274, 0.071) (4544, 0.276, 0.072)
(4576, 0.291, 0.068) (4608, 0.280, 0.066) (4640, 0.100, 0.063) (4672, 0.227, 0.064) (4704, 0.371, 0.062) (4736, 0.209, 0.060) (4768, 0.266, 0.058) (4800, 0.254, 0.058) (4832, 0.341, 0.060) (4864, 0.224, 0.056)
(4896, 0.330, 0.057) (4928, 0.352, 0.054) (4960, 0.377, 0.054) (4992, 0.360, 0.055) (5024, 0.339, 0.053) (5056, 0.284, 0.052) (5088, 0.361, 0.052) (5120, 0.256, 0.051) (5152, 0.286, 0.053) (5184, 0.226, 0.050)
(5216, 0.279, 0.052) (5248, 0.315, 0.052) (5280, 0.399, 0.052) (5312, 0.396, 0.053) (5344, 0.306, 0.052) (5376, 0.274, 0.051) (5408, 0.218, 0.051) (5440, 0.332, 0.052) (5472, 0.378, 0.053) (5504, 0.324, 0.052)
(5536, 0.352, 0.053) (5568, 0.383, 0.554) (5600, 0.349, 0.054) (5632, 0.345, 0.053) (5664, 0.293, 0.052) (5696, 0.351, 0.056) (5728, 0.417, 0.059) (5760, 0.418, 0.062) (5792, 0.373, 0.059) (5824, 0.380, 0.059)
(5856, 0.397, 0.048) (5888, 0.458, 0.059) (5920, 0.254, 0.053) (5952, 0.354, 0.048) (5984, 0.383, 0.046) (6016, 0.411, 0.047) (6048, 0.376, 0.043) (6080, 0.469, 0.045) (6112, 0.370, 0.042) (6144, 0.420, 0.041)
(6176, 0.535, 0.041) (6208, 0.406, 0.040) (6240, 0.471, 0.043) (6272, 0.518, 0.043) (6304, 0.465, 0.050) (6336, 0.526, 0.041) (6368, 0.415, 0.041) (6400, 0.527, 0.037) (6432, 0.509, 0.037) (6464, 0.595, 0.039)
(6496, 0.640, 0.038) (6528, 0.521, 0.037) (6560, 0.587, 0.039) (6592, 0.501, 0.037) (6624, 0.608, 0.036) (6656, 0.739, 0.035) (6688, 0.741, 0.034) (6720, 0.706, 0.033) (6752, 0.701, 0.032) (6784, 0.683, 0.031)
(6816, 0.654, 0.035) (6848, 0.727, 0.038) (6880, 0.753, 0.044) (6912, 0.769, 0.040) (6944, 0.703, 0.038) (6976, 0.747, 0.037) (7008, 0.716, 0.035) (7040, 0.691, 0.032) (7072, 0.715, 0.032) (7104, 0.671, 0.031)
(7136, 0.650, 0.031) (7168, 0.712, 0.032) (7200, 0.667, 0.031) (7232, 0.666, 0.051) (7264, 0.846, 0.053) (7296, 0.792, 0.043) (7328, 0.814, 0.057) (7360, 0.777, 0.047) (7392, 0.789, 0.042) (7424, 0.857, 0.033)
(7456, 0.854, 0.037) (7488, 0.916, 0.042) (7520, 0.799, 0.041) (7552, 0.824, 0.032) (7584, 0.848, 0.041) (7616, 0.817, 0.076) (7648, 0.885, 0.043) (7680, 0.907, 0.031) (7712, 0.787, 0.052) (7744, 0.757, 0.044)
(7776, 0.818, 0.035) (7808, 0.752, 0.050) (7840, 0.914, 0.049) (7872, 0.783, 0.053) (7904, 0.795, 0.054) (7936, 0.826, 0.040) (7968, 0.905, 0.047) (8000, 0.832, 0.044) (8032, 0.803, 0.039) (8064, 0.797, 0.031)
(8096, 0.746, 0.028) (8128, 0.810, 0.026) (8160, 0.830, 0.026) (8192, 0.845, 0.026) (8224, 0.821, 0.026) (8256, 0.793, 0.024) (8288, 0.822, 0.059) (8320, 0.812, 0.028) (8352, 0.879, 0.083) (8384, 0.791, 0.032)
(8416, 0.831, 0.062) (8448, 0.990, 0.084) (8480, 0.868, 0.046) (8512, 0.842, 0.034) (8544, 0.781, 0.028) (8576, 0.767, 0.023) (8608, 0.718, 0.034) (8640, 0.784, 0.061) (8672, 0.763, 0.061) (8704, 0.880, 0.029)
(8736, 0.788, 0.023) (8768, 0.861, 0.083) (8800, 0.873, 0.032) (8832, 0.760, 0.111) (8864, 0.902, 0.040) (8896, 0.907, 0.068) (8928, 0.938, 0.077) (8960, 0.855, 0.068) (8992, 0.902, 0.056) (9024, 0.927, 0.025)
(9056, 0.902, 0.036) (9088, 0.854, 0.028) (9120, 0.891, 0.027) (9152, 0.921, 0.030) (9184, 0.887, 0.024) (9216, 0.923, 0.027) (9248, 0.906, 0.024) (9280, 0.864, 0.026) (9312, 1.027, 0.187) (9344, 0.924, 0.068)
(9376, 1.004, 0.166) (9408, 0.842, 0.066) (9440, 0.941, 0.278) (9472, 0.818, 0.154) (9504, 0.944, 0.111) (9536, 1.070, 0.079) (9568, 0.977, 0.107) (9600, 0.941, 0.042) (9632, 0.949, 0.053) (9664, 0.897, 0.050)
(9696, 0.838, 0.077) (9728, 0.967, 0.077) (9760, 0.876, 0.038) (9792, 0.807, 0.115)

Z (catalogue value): 0.658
